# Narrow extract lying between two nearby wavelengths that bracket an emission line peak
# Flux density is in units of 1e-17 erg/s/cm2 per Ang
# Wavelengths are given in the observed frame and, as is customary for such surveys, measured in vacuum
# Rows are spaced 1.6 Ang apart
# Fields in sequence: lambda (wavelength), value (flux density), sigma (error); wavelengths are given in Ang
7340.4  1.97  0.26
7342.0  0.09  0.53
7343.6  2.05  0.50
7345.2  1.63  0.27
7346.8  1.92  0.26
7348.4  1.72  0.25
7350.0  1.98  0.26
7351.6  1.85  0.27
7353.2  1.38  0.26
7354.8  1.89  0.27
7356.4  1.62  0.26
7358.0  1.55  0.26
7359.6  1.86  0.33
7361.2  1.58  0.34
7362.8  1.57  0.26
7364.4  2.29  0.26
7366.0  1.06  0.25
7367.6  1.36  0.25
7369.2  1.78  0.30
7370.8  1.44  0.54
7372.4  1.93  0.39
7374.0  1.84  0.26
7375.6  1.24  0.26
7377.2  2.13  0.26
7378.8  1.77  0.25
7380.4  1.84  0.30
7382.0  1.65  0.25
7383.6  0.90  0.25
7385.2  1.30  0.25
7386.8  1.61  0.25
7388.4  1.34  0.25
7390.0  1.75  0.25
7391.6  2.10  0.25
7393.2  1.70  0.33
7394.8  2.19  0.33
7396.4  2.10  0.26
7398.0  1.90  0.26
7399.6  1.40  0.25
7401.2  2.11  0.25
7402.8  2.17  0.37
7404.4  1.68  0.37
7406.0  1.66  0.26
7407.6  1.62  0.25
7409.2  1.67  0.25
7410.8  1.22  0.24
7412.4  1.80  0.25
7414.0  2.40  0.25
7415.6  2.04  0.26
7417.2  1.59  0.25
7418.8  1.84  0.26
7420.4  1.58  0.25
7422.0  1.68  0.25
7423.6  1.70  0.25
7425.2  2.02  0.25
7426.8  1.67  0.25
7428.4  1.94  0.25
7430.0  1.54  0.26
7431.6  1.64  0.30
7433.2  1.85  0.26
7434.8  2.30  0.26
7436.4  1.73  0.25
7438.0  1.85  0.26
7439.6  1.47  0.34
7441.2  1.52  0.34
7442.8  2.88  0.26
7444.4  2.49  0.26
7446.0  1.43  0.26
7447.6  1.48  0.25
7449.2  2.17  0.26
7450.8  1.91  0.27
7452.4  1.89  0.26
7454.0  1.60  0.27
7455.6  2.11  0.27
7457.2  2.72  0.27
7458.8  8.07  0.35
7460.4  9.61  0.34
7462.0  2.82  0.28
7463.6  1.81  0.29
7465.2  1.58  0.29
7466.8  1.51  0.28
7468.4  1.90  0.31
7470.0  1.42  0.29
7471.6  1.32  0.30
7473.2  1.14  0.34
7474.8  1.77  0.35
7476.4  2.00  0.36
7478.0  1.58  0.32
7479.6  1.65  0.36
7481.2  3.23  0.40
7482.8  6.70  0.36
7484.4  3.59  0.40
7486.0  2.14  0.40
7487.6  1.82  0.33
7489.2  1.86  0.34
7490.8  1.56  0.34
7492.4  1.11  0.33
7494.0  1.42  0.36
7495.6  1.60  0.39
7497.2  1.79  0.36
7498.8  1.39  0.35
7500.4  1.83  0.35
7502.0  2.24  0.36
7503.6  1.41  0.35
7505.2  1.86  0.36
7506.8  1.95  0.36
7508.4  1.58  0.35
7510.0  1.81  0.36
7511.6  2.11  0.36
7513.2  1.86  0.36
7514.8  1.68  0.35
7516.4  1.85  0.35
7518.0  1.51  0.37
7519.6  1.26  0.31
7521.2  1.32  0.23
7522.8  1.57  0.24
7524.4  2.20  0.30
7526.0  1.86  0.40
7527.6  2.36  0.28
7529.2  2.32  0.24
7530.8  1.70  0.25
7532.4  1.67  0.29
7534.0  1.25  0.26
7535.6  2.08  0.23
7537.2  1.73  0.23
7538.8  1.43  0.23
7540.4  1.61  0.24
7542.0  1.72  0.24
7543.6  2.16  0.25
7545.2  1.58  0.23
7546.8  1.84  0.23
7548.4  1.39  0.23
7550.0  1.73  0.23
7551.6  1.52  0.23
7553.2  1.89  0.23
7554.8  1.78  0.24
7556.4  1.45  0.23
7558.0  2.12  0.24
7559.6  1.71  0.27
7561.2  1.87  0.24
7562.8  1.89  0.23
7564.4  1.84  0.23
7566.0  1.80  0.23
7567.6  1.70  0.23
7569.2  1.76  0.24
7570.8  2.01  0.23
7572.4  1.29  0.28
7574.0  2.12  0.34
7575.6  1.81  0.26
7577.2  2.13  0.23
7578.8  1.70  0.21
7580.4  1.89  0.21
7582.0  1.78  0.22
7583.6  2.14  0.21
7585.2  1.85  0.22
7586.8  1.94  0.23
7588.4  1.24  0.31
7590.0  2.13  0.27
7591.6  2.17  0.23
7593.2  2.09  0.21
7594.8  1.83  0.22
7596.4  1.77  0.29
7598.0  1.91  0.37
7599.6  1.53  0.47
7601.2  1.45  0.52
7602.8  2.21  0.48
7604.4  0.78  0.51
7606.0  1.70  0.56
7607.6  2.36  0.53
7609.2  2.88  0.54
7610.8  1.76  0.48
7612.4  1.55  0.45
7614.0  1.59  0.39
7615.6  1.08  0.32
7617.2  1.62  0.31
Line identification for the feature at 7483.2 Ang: [N II] 6583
